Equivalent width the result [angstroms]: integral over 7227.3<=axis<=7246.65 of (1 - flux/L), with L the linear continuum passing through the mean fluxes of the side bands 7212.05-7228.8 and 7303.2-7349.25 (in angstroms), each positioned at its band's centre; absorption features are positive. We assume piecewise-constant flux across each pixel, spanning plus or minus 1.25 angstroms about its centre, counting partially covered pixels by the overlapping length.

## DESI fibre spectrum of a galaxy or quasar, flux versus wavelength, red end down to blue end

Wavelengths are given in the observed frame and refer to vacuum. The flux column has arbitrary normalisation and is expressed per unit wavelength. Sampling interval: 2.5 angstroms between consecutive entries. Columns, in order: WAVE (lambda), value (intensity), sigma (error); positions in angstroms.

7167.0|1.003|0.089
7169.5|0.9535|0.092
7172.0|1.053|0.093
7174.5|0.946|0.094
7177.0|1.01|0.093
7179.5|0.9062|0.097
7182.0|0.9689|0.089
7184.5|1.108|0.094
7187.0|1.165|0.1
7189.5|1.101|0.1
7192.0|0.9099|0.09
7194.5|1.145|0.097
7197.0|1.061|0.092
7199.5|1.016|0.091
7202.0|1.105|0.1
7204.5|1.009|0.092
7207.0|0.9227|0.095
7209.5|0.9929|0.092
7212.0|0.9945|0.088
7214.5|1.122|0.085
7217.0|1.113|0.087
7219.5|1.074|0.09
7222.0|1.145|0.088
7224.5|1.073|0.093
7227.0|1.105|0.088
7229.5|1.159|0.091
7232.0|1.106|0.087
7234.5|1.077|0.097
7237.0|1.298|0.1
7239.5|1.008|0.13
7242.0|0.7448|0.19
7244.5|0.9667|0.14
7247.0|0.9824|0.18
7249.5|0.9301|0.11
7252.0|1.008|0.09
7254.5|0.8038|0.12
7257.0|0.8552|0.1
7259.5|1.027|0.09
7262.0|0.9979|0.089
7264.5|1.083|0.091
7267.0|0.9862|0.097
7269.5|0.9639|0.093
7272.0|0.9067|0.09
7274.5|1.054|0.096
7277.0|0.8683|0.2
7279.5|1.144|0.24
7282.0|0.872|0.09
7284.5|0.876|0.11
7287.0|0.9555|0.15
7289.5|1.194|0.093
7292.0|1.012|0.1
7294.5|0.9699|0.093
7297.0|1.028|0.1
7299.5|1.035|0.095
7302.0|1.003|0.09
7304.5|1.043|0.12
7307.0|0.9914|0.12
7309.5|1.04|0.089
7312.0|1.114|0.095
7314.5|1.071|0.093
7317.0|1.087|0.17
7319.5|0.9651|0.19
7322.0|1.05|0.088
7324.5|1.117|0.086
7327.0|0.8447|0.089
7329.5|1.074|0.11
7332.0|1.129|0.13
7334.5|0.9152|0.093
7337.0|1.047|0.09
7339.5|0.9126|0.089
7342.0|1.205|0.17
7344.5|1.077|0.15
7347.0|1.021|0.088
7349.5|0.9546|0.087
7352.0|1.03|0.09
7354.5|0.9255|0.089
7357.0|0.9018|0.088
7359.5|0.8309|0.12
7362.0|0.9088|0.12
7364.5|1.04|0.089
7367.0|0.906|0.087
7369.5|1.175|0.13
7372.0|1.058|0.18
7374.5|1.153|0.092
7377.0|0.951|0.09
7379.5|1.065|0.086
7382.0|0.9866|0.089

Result 0.7 angstroms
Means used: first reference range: 1.1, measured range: 1.05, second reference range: 1.04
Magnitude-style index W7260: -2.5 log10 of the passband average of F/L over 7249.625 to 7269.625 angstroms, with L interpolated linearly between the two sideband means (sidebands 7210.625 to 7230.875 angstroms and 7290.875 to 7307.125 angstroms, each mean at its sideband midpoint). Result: 0.10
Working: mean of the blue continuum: 1.1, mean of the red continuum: 1.01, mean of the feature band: 0.964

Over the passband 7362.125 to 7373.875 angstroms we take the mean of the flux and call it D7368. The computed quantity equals 1.04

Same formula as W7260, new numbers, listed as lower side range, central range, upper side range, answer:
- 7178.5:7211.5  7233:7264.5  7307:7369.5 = 0.05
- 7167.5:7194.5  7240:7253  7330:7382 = 0.10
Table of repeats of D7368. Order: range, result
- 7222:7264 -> 1.01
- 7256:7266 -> 0.994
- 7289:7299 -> 1.04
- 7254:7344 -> 1.01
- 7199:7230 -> 1.06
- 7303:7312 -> 1.04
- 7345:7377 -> 0.992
